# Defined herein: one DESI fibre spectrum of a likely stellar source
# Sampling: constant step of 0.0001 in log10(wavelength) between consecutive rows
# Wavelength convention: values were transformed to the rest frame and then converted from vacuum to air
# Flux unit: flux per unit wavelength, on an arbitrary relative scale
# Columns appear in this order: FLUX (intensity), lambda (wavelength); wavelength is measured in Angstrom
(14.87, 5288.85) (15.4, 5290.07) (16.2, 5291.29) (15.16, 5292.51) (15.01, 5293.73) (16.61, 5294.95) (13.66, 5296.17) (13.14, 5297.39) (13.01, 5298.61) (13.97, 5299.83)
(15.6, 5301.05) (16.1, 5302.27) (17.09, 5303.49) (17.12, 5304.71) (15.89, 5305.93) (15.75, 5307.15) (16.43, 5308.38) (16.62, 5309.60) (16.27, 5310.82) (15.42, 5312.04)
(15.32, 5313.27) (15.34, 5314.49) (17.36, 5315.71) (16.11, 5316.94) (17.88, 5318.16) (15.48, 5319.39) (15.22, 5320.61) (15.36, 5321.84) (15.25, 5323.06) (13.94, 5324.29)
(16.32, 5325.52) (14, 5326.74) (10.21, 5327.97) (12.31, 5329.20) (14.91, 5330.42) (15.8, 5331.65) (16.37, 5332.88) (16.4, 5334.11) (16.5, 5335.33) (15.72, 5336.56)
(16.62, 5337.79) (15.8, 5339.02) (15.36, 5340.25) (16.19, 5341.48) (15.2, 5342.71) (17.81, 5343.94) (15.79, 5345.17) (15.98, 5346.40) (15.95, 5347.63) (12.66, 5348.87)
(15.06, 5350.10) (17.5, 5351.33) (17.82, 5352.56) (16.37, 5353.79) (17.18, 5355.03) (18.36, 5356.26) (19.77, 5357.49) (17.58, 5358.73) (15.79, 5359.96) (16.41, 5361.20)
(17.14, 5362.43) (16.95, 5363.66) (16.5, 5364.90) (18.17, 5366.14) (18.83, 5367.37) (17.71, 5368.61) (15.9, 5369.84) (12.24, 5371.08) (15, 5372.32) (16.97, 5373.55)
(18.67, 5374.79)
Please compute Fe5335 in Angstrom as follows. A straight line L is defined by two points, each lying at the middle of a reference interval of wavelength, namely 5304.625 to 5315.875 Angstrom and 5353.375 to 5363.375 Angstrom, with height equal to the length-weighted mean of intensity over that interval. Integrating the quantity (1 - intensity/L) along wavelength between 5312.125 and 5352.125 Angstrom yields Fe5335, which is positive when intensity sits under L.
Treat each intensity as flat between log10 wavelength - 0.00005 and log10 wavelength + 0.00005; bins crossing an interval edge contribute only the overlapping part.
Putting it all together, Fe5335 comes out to 2.73 Angstrom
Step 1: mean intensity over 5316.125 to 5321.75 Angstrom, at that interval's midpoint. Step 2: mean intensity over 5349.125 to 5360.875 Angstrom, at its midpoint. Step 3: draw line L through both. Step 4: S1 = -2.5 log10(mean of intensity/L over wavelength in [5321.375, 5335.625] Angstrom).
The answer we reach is 0.115 mag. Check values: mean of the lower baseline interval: 16.1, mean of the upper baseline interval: 17.1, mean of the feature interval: 14.7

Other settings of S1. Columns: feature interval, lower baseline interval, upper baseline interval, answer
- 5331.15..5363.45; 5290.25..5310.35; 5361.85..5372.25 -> -0.01 mag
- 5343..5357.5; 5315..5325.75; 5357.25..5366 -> 0.01 mag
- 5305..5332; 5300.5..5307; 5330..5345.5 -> 0.06 mag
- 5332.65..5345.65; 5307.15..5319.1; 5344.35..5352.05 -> -0.03 mag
